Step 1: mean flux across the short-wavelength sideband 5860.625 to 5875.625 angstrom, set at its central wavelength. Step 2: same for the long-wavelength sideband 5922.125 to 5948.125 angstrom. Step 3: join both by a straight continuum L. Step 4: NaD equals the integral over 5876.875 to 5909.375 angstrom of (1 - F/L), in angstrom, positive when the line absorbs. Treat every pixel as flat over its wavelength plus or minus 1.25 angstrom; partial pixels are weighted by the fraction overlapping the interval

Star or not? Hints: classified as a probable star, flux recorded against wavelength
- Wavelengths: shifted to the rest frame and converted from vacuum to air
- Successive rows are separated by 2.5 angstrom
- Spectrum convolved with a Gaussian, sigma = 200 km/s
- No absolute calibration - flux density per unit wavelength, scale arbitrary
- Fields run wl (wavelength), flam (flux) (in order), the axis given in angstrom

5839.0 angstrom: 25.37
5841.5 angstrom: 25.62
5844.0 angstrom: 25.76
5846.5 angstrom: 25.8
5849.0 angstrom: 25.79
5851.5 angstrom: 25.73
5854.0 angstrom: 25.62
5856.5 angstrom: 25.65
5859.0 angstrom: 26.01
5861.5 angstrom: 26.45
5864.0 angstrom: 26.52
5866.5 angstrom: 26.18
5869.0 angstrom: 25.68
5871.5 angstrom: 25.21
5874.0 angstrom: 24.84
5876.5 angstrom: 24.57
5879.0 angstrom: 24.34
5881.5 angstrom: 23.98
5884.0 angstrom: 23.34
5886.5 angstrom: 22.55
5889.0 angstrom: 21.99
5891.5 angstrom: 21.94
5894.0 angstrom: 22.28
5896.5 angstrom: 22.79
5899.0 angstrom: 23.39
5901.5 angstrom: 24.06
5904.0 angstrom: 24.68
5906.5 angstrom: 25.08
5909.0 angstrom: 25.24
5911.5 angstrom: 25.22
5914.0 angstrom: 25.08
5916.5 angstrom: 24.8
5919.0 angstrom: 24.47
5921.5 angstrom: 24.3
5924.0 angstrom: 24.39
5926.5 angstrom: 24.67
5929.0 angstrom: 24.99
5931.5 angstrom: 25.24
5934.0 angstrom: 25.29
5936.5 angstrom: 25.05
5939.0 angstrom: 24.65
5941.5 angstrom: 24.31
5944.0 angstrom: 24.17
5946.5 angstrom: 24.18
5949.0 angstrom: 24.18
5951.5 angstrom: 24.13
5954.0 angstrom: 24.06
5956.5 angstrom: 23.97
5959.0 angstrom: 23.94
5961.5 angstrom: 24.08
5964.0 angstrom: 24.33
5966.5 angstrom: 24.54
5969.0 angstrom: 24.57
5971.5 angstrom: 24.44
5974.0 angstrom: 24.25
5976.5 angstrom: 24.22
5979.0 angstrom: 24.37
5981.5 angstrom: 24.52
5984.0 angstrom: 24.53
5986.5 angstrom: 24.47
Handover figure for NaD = 2.4 angstrom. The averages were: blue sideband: 25.8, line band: 23.5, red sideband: 24.7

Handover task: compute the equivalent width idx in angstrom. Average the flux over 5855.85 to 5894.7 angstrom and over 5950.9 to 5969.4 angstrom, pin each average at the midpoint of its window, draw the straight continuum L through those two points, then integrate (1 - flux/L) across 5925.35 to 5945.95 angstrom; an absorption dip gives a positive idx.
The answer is -0.43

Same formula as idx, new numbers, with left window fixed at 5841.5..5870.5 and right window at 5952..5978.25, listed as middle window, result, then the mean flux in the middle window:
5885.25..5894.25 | 1.14 angstrom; 22.2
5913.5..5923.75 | 0.14 angstrom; 24.6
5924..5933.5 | -0.05 angstrom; 24.9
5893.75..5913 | 0.75 angstrom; 24.2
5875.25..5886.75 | 0.75 angstrom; 23.9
